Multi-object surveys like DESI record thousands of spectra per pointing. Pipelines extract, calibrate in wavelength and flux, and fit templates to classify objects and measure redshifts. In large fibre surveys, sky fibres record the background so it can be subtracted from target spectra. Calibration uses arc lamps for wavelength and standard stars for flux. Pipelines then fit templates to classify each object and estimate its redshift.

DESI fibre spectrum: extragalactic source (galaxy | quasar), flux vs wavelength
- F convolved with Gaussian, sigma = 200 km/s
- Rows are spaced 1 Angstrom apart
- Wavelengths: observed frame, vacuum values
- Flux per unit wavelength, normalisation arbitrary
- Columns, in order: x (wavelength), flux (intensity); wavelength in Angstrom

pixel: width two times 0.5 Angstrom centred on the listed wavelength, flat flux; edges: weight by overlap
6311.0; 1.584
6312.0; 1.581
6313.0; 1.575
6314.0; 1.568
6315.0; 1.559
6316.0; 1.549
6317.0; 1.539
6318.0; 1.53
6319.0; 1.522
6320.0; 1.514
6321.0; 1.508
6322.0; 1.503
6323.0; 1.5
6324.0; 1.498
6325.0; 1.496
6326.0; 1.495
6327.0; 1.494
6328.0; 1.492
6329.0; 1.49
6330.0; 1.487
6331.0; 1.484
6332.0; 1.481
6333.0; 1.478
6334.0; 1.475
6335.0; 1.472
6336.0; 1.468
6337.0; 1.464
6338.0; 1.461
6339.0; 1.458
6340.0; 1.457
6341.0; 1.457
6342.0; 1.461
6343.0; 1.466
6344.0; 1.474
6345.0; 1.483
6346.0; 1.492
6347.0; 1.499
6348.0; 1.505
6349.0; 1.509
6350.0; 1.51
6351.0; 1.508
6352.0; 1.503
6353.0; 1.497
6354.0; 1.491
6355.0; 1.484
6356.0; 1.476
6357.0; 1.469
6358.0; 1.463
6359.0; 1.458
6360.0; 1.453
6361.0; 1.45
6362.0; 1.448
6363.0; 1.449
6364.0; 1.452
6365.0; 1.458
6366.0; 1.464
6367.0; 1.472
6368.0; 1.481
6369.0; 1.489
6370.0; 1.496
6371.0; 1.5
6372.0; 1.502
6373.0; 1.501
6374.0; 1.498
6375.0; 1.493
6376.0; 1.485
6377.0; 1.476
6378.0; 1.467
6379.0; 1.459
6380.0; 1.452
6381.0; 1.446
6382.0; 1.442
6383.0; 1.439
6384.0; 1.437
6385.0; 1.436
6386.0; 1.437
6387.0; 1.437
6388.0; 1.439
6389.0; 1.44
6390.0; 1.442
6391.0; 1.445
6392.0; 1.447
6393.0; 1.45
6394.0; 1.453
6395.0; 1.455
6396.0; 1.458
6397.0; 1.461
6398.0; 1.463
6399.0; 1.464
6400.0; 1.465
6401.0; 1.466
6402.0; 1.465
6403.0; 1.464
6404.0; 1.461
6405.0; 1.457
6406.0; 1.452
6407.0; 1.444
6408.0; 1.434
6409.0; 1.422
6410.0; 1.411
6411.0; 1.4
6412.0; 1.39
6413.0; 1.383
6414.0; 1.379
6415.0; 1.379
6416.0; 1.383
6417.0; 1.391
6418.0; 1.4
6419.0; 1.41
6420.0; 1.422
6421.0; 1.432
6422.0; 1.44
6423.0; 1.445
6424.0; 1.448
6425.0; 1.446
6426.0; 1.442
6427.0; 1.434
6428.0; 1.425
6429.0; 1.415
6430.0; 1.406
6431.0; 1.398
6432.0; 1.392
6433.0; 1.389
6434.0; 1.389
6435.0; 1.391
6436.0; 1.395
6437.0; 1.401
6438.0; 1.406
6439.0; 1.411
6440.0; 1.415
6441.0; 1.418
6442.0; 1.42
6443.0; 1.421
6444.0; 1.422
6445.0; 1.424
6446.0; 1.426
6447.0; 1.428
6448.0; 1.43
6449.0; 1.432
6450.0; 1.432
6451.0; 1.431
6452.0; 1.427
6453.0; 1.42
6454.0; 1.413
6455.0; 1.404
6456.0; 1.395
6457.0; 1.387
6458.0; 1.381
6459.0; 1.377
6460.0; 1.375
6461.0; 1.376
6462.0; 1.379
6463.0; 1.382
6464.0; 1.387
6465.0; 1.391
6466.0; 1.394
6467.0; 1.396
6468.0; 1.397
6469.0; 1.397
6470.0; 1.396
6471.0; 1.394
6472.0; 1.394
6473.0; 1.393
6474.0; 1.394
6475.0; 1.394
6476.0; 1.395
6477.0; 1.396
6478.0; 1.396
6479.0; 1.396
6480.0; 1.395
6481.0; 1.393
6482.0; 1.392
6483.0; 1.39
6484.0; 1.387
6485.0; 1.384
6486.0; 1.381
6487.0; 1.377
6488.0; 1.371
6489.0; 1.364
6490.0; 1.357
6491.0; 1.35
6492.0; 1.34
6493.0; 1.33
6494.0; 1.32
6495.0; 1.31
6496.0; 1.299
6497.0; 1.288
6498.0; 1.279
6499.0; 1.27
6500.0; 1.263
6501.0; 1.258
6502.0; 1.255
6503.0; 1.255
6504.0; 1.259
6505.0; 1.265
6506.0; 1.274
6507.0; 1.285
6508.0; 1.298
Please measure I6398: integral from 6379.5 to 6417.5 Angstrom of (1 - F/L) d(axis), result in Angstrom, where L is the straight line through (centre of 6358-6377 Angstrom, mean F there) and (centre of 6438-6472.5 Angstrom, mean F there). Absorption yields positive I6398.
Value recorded 0.4 Angstrom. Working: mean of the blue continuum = 1.47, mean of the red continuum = 1.41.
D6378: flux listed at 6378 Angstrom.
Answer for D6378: 1.467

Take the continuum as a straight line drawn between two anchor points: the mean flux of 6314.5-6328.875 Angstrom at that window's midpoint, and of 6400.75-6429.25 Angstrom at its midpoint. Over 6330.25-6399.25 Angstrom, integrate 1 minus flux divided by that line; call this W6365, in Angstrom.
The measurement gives 0.2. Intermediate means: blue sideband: 1.51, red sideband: 1.43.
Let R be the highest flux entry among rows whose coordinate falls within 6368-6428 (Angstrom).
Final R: 1.502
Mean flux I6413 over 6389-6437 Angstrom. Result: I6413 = 1.43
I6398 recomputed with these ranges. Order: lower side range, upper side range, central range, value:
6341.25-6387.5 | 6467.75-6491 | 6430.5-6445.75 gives 0.1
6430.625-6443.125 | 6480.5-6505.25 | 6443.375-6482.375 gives -1.0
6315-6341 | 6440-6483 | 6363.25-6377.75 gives -0.2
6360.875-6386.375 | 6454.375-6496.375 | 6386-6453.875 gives 0.0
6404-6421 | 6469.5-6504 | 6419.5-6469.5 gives -0.9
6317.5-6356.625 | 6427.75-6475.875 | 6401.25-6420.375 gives 0.2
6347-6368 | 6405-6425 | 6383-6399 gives -0.1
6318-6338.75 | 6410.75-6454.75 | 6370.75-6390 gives -0.1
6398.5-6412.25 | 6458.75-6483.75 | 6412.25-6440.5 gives 0.3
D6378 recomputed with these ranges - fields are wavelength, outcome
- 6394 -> 1.453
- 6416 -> 1.383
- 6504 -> 1.259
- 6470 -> 1.396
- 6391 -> 1.445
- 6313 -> 1.575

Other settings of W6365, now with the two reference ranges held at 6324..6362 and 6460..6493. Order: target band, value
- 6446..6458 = -0.1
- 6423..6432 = 0.0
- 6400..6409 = -0.1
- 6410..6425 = 0.2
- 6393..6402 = -0.1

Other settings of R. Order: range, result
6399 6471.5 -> 1.466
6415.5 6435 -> 1.448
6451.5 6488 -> 1.427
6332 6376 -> 1.51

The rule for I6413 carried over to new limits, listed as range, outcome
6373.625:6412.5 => 1.45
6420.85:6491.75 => 1.4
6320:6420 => 1.46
